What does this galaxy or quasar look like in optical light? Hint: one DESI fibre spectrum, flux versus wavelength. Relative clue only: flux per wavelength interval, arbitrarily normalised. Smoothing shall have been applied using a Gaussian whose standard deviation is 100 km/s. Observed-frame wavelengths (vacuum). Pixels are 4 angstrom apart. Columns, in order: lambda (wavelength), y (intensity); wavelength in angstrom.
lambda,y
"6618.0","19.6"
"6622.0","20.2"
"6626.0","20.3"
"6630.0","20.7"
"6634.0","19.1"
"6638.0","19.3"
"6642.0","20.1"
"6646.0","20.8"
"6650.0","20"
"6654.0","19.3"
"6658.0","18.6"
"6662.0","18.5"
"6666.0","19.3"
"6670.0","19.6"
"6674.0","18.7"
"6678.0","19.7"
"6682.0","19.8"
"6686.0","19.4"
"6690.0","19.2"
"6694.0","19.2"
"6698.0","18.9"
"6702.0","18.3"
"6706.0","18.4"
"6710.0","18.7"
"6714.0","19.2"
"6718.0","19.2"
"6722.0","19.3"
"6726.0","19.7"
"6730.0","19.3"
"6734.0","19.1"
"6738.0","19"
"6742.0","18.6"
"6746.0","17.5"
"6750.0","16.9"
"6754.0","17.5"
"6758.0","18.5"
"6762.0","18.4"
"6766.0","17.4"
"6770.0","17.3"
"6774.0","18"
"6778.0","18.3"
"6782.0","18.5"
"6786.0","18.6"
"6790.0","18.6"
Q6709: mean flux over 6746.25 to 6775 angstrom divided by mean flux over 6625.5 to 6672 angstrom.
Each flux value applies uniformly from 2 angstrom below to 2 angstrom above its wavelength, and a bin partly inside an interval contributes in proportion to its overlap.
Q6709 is 0.90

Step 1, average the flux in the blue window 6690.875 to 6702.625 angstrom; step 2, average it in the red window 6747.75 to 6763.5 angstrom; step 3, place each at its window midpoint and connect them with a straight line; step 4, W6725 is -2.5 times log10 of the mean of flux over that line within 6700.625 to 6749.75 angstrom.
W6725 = -0.03 mag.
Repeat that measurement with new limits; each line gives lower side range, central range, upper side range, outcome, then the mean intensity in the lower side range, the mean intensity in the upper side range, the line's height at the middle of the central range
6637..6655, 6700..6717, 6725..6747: 0.03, 20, 18.9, 19.2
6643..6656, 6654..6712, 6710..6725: 0.03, 20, 19.2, 19.6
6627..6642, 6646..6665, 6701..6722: 0.01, 19.8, 18.8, 19.5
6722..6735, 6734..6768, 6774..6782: 0.05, 19.4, 18.3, 18.9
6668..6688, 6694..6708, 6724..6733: 0.05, 19.4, 19.5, 19.4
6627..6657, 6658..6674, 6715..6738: 0.04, 19.9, 19.3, 19.7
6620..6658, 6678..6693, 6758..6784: -0.01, 19.9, 18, 19.2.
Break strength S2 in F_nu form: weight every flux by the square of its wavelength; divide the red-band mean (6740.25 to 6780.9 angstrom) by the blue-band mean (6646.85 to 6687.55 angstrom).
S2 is 0.9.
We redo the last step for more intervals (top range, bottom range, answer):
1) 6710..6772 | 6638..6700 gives 0.97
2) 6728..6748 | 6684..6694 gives 0.98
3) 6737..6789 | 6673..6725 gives 0.96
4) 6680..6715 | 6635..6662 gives 0.99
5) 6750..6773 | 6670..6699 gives 0.94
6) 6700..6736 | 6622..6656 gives 0.98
